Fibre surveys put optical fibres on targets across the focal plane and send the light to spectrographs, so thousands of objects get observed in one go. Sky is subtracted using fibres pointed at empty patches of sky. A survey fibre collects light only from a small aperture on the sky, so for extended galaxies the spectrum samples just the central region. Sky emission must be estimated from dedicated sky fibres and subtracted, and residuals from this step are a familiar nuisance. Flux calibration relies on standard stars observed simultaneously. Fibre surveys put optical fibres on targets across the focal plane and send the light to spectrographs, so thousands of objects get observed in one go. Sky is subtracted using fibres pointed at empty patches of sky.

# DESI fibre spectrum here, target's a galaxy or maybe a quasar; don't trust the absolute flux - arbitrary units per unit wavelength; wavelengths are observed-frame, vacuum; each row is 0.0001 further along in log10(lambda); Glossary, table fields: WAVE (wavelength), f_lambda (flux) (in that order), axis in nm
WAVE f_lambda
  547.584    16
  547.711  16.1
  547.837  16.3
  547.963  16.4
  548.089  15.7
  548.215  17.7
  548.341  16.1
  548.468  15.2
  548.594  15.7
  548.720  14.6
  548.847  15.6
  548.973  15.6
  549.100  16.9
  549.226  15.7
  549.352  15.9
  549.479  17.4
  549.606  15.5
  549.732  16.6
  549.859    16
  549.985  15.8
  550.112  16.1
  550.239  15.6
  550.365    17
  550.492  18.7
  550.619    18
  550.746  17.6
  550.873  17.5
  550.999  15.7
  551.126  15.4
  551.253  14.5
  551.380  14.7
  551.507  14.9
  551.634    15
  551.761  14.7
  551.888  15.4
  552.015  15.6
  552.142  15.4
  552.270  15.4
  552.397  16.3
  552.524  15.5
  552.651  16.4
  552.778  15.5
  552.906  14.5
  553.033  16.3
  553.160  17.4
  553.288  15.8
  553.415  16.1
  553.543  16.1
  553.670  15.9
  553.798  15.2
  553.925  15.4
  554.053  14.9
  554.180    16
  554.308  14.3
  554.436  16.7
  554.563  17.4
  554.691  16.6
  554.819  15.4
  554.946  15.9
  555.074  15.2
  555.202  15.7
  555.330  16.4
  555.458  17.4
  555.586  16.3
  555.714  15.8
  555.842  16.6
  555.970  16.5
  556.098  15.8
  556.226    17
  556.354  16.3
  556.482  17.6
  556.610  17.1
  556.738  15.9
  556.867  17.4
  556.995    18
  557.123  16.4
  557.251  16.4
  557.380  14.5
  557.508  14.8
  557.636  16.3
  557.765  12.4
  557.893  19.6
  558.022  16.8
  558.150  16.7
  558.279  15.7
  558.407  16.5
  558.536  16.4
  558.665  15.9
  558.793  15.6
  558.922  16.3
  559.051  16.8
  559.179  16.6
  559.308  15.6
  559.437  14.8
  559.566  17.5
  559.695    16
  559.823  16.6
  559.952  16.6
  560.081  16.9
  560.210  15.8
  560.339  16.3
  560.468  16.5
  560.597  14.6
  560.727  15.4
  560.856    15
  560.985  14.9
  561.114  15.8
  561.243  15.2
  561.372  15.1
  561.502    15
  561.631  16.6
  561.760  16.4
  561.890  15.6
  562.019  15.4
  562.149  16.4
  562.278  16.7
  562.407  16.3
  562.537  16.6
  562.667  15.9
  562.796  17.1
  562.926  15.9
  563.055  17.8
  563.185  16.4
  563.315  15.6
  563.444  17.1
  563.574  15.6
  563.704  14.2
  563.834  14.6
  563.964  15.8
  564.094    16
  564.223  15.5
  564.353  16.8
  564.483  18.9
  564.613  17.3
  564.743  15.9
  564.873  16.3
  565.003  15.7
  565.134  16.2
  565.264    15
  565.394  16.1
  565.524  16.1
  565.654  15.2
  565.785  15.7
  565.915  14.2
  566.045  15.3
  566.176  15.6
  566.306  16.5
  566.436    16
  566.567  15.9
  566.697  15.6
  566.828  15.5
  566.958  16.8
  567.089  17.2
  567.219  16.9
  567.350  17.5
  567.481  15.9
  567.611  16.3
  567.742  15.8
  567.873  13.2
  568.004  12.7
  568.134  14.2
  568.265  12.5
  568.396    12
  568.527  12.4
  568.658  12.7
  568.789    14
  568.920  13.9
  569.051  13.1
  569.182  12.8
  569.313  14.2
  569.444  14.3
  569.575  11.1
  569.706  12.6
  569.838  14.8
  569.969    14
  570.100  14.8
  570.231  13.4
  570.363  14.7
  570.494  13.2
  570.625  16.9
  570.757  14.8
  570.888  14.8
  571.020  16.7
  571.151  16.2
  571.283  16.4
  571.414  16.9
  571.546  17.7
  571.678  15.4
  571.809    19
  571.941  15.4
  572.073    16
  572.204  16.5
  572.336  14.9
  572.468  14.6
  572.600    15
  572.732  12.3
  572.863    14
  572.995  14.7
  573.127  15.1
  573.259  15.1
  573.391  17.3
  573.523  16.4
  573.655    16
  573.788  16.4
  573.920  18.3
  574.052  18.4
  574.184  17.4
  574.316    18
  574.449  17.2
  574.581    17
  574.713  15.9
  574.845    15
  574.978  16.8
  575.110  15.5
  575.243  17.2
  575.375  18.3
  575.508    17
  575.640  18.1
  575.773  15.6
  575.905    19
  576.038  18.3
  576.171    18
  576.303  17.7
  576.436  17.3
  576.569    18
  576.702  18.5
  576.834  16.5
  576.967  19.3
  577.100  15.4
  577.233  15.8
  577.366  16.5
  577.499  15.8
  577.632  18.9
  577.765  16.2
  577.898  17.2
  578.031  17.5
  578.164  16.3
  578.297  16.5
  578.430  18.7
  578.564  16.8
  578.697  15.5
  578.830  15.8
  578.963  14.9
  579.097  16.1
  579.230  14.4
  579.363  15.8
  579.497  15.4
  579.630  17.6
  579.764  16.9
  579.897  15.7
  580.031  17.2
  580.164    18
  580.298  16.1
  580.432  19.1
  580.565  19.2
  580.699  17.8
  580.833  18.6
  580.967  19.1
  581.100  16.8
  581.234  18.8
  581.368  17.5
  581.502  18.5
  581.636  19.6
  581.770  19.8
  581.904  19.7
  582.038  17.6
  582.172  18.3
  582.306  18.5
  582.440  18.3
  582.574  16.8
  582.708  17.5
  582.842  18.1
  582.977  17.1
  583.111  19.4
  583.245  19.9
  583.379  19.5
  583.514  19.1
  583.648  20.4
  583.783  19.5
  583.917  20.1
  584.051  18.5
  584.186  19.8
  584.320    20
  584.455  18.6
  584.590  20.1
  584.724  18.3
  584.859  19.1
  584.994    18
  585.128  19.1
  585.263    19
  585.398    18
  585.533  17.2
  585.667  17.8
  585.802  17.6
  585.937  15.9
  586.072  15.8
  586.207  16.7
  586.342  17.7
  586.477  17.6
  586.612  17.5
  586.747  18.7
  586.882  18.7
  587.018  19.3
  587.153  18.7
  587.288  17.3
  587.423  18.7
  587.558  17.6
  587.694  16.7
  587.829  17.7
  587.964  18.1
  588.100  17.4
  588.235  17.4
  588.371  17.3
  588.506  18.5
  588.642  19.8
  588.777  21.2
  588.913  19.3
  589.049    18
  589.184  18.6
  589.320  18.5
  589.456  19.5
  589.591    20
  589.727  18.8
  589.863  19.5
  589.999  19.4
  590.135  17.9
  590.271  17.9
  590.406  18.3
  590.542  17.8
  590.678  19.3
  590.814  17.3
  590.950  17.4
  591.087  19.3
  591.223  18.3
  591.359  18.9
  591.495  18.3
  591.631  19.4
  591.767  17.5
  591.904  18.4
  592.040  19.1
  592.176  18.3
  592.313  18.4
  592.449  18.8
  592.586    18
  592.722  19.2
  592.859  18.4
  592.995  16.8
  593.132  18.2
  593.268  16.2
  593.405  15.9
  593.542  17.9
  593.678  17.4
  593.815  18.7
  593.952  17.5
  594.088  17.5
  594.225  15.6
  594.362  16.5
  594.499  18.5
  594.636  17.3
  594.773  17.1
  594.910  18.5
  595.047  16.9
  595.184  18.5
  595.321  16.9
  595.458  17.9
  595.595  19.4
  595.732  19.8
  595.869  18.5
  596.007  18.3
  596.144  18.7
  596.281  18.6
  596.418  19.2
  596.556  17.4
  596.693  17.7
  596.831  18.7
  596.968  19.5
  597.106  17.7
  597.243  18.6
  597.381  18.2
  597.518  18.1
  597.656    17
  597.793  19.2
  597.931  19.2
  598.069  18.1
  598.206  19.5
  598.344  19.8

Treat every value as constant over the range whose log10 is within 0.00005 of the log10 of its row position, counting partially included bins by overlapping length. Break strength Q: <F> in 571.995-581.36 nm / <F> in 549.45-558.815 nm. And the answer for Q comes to 1.04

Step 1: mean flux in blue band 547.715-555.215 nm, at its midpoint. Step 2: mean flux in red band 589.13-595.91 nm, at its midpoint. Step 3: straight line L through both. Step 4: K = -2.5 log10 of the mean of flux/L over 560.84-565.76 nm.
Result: 0.04 mag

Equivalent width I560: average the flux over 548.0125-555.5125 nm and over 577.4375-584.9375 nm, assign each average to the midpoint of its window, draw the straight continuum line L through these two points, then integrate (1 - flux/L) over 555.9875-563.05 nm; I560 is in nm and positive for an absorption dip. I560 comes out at 0.14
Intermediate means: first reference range 16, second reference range 17.9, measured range 16.2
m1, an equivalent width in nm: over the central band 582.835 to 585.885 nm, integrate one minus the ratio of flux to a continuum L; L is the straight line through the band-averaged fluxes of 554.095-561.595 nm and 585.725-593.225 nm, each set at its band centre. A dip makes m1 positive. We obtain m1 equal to -0.16 nm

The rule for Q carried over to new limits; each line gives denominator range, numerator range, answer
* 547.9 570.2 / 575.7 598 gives 1.14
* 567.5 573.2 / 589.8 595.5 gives 1.23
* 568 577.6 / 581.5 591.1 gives 1.18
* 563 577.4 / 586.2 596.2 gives 1.15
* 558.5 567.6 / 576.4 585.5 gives 1.11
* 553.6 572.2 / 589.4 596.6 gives 1.16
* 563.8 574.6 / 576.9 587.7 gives 1.16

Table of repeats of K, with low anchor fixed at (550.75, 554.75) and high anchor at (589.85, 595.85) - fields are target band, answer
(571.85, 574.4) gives 0.06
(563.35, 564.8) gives 0.02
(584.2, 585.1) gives -0.09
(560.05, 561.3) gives 0.04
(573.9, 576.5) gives -0.02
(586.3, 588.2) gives -0.02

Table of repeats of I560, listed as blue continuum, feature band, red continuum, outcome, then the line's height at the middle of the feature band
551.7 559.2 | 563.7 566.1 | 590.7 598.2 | 0.101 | 16.6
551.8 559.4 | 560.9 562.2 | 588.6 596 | 0.065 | 16.4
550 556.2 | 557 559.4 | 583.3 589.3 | 0.035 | 16.3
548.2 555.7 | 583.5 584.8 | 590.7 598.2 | -0.138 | 17.6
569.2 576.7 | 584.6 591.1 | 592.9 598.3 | -0.349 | 17.3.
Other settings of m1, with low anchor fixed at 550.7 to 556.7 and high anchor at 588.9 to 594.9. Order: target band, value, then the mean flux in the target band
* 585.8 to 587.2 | 0.02 nm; 17.6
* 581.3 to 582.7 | -0.07 nm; 18.4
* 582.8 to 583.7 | -0.07 nm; 19.1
